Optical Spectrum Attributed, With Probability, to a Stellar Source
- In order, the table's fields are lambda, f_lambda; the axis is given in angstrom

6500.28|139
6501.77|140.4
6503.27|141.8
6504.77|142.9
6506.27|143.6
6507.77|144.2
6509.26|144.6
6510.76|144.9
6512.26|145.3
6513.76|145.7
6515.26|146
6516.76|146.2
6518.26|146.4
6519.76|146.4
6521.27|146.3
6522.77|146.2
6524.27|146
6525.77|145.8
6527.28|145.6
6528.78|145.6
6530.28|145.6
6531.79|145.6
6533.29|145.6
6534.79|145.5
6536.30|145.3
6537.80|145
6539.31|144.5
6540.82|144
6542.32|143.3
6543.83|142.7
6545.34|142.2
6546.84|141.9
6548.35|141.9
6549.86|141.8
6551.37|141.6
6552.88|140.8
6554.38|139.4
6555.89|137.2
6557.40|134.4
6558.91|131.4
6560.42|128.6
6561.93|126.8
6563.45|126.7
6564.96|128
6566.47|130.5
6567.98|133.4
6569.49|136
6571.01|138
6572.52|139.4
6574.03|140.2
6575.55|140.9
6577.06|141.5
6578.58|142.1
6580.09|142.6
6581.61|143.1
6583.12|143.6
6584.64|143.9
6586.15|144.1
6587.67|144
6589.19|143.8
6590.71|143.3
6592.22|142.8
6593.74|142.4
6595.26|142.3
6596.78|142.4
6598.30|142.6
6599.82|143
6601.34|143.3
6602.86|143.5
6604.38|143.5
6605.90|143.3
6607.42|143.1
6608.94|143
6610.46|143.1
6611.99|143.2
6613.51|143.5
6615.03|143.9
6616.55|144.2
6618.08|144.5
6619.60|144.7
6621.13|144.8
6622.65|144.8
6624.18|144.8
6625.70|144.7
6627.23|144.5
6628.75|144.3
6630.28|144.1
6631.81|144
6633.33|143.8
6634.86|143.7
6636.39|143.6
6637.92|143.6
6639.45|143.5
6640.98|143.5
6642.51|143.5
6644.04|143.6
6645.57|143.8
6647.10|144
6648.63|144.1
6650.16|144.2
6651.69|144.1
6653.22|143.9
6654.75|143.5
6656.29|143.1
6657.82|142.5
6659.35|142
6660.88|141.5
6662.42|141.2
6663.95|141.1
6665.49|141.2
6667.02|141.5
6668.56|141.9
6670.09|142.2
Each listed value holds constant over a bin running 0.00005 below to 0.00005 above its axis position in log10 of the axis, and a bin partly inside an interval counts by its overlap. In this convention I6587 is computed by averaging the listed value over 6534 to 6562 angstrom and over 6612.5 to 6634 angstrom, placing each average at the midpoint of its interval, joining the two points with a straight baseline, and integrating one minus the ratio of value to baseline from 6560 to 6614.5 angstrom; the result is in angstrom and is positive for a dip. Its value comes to 0.8 angstrom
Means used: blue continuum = 140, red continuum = 144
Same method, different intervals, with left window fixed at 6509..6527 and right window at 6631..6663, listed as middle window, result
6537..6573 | 1.89 angstrom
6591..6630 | 0.12 angstrom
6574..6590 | 0.19 angstrom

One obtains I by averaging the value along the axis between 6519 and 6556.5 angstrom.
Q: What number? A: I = 144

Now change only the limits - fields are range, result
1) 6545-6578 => 136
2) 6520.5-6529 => 146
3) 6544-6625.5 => 141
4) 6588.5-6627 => 144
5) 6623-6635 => 144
